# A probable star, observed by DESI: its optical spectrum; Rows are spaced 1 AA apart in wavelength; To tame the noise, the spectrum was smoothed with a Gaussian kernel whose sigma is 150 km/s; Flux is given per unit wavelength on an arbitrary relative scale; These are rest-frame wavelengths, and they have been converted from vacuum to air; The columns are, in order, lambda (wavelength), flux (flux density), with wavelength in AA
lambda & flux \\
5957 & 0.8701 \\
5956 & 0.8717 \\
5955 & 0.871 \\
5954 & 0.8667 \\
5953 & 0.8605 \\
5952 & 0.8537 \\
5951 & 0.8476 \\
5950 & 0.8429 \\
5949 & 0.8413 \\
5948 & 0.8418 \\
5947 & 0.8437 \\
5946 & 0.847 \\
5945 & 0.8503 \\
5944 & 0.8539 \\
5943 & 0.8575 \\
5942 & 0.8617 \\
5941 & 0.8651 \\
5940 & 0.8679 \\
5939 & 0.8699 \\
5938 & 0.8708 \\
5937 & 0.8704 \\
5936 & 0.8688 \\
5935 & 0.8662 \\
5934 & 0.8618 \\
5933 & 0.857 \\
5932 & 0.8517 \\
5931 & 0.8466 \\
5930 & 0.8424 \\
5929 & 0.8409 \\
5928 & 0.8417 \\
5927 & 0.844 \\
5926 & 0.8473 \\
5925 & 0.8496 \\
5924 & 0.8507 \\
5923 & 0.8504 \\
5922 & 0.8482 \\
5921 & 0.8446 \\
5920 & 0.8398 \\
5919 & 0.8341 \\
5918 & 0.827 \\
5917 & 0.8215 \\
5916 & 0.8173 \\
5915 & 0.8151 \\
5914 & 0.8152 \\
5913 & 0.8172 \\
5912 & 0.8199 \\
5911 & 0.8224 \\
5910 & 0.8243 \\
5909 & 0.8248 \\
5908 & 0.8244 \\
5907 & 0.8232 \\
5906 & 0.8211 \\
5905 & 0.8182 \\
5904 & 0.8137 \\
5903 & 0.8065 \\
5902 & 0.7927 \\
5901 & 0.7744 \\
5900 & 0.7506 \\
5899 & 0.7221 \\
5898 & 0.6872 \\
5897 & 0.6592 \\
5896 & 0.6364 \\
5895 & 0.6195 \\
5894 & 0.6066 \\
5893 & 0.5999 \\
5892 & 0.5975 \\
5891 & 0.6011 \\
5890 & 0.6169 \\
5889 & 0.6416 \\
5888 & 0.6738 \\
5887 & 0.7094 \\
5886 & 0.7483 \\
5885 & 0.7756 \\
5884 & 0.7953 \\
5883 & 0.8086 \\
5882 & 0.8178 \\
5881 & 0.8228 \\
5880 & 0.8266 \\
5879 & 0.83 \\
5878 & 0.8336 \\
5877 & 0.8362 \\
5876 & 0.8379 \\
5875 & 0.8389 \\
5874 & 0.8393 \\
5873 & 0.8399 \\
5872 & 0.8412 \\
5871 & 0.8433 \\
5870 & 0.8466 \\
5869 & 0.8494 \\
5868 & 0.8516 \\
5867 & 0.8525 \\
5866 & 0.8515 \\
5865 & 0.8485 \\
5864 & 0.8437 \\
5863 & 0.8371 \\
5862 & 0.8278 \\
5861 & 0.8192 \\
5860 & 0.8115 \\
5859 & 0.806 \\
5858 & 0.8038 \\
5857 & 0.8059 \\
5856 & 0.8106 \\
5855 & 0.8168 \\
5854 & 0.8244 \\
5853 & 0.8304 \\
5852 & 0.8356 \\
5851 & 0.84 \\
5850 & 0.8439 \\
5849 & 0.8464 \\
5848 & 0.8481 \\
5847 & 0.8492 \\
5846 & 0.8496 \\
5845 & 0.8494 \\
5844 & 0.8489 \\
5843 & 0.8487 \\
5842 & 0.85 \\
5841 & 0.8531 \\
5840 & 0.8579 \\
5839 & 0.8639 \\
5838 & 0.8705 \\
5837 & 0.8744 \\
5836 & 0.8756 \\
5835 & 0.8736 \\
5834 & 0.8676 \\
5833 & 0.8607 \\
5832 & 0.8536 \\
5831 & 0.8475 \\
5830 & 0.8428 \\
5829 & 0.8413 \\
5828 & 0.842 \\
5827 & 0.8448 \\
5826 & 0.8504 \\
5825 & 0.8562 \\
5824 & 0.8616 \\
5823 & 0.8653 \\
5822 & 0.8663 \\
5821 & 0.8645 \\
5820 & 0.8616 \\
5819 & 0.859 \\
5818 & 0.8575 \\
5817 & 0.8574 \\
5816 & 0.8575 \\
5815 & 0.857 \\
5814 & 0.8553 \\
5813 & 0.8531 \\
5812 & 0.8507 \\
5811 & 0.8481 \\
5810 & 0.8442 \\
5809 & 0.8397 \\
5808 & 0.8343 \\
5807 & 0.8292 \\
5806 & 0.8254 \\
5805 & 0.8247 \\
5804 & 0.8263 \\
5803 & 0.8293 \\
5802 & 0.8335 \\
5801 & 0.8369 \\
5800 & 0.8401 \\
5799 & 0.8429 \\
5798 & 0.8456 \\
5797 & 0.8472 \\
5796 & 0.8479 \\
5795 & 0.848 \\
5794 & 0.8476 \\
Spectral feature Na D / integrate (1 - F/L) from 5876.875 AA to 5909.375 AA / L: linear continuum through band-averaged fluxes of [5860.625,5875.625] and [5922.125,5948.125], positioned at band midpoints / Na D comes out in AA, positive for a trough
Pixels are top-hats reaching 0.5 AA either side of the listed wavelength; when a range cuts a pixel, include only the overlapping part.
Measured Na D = 4.0 AA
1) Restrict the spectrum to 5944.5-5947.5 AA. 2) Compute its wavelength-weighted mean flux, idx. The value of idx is 0.847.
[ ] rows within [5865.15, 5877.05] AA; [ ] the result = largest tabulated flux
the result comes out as 0.8525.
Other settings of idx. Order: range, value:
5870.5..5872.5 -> 0.842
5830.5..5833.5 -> 0.854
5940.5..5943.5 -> 0.861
